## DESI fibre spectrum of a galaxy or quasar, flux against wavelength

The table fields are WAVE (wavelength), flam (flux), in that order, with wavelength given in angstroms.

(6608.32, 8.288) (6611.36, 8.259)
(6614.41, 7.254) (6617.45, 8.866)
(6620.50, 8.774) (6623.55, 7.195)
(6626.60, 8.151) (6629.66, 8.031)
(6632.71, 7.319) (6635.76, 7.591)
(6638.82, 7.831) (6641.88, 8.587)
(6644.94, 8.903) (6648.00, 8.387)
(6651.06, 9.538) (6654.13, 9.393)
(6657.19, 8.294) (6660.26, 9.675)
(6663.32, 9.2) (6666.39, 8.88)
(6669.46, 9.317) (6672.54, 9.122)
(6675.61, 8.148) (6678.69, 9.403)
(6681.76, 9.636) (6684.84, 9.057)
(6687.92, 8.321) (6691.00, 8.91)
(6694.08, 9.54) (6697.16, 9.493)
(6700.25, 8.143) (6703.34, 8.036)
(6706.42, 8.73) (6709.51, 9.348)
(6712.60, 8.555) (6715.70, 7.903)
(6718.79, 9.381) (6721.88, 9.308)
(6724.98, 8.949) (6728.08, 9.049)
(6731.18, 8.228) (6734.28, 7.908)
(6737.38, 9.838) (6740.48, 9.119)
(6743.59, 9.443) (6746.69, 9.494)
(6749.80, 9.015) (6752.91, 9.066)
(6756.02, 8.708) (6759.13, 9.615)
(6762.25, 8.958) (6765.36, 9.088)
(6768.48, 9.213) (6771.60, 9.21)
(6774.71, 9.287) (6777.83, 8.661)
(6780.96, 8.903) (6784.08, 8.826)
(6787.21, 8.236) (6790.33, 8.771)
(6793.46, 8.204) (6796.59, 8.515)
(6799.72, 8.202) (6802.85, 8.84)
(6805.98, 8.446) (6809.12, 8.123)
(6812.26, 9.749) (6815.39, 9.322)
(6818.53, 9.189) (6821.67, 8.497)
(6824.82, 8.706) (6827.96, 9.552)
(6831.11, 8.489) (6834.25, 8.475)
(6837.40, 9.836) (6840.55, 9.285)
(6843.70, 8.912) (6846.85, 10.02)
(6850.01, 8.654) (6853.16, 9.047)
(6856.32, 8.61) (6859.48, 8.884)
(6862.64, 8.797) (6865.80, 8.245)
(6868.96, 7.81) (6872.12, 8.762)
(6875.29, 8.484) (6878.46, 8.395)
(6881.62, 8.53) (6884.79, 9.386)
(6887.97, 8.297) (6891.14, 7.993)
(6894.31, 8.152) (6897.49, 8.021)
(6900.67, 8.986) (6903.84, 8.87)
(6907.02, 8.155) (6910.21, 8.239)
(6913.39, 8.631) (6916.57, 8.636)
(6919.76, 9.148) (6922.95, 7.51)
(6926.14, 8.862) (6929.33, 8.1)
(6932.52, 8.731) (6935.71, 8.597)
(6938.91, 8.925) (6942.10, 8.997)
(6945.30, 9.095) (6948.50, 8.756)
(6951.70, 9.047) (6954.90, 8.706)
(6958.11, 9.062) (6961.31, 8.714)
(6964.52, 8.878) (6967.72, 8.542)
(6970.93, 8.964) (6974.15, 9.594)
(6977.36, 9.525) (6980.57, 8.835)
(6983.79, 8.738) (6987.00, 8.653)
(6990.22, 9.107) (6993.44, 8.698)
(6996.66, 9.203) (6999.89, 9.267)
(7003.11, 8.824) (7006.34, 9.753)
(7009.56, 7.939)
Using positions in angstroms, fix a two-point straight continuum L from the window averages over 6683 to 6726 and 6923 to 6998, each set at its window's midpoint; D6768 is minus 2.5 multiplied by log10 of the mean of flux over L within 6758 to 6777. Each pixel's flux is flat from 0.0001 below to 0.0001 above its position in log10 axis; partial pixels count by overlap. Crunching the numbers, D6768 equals -0.043 mag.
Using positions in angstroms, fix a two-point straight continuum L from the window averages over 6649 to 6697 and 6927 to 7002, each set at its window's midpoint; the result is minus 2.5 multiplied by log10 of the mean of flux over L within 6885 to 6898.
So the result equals 0.09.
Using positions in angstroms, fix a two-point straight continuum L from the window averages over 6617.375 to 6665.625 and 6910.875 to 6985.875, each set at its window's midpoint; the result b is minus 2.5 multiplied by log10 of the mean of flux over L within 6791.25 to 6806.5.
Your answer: 0.024 mag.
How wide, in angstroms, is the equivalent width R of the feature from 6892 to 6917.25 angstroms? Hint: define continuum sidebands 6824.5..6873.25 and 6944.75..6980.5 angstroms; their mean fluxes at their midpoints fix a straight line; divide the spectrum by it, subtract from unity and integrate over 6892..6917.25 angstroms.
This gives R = 1.39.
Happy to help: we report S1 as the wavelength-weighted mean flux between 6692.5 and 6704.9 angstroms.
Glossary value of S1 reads 8.81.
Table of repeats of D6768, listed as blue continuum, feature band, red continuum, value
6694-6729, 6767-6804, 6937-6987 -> 0.02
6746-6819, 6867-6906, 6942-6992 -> 0.06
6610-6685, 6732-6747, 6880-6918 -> -0.07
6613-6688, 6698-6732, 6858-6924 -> -0.02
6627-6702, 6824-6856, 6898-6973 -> -0.04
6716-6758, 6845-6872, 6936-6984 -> 0.03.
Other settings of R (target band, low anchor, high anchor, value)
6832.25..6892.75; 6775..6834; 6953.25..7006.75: 0.45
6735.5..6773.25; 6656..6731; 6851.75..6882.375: -1.83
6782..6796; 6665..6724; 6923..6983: 0.57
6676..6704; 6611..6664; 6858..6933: -1.77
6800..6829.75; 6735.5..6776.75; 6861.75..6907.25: -0.10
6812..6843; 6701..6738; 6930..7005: -0.92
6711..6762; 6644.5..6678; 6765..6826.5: -0.52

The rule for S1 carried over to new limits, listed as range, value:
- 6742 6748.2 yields 9.47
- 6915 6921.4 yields 8.87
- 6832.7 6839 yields 9.16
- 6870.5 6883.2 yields 8.54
